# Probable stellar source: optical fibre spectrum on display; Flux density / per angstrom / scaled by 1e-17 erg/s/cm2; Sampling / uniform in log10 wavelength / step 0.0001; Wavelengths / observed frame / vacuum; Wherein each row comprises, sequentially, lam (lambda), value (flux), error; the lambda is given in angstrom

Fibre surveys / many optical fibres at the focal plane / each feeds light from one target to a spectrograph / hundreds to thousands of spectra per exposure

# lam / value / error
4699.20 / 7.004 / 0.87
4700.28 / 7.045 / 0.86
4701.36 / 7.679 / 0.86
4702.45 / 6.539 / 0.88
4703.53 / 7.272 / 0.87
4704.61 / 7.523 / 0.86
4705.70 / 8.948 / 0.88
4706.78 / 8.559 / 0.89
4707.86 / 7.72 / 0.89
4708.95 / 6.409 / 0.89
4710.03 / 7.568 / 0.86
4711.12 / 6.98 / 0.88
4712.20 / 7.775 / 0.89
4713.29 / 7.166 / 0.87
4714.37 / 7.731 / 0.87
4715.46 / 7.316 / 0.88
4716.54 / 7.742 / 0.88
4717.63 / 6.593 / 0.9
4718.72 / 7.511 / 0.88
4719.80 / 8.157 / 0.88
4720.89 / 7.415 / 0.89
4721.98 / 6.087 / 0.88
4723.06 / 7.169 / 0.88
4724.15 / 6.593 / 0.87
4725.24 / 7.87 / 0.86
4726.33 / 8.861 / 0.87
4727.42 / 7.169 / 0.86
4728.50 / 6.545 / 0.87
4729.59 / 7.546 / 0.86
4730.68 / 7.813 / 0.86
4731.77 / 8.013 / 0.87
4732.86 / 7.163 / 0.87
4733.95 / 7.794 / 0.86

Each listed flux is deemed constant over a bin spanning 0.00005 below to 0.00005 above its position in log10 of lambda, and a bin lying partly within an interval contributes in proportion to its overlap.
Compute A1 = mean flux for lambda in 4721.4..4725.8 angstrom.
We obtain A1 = 6.94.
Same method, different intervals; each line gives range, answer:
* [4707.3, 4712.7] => 7.29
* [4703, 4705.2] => 7.42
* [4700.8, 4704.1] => 7.17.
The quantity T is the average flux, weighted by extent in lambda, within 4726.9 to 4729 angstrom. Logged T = 6.89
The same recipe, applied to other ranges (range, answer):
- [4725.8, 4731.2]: 7.59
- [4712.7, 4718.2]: 7.31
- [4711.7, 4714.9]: 7.56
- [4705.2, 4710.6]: 7.83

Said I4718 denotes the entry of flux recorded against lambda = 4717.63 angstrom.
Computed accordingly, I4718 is 6.593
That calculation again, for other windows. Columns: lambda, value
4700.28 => 7.045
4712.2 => 7.775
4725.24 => 7.87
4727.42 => 7.169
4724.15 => 6.593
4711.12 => 6.98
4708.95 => 6.409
